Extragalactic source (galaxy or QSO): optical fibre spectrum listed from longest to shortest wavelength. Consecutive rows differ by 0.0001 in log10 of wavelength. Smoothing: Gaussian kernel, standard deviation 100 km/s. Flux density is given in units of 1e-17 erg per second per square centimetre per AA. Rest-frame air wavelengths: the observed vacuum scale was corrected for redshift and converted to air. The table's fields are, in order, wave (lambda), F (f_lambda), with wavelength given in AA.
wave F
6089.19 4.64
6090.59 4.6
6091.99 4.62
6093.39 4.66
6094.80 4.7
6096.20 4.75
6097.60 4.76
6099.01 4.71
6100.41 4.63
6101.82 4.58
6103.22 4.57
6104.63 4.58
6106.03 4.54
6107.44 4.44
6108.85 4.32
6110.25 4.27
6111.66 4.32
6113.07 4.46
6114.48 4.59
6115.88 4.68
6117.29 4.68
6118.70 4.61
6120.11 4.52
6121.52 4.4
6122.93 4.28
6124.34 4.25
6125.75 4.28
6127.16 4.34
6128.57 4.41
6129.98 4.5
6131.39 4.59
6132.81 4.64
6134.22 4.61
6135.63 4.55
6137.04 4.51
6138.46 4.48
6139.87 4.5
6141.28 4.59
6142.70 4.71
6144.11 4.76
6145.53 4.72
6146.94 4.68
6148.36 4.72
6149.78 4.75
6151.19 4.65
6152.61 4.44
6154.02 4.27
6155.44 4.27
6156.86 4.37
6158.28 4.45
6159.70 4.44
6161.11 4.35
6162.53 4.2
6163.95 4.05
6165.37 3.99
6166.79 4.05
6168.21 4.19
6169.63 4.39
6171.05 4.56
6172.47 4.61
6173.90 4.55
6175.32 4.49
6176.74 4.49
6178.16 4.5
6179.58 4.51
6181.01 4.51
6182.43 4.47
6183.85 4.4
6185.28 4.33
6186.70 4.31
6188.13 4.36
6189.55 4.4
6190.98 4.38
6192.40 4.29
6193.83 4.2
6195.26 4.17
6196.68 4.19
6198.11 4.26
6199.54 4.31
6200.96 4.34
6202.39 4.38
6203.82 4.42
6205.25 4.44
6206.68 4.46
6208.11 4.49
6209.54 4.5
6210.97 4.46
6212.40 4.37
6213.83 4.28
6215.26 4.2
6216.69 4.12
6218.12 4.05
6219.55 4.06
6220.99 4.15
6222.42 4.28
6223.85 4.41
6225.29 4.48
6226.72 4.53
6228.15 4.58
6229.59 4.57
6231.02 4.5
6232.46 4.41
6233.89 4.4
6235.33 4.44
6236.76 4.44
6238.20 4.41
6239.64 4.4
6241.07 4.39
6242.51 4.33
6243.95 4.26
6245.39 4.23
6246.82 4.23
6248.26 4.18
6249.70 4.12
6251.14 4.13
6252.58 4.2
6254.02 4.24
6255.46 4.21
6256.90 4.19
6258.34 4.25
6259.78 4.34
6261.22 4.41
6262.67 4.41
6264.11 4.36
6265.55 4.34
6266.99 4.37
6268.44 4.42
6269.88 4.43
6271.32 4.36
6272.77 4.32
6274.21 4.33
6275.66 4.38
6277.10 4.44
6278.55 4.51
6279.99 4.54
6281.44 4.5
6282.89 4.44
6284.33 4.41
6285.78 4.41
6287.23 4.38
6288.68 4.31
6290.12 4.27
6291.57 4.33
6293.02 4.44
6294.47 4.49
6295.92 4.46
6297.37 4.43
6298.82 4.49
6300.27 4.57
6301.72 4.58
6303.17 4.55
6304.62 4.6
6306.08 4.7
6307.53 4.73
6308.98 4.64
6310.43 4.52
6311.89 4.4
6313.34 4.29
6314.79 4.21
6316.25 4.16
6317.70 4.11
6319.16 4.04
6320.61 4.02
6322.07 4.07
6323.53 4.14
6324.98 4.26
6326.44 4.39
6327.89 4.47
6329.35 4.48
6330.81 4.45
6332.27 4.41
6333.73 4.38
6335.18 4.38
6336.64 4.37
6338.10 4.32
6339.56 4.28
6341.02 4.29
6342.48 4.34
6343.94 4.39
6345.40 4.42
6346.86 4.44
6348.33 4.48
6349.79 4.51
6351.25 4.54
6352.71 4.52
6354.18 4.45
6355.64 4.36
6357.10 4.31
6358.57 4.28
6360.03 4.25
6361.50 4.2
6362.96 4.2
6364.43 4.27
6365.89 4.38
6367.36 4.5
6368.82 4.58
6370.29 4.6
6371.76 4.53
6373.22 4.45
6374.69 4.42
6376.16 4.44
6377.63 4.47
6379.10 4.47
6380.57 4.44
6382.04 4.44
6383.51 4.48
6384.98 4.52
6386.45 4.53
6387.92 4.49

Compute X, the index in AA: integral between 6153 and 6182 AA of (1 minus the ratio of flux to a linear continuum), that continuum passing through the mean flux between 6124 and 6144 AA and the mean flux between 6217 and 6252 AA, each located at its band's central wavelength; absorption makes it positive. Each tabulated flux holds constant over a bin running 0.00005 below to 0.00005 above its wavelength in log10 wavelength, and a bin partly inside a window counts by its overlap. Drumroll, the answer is 0.56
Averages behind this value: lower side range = 4.51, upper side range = 4.33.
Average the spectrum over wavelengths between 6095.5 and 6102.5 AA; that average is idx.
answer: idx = 4.69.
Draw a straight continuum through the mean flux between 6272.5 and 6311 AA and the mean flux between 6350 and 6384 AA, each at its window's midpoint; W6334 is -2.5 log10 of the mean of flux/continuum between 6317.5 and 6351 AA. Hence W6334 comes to 0.03 mag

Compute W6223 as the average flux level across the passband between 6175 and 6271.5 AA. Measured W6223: 4.35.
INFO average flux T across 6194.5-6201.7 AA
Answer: 4.26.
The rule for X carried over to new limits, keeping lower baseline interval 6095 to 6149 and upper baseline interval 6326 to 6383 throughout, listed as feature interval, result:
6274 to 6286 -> 0.0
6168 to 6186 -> 0.2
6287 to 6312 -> -0.3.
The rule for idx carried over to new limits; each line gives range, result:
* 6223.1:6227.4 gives 4.47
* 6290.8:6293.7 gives 4.38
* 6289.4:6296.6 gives 4.4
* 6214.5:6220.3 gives 4.11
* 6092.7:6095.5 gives 4.67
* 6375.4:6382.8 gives 4.45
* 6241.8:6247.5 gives 4.27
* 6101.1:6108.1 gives 4.54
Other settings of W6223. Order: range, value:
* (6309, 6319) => 4.29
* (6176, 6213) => 4.38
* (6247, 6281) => 4.32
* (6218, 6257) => 4.32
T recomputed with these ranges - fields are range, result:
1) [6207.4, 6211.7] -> 4.48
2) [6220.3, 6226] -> 4.33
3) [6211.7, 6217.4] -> 4.24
